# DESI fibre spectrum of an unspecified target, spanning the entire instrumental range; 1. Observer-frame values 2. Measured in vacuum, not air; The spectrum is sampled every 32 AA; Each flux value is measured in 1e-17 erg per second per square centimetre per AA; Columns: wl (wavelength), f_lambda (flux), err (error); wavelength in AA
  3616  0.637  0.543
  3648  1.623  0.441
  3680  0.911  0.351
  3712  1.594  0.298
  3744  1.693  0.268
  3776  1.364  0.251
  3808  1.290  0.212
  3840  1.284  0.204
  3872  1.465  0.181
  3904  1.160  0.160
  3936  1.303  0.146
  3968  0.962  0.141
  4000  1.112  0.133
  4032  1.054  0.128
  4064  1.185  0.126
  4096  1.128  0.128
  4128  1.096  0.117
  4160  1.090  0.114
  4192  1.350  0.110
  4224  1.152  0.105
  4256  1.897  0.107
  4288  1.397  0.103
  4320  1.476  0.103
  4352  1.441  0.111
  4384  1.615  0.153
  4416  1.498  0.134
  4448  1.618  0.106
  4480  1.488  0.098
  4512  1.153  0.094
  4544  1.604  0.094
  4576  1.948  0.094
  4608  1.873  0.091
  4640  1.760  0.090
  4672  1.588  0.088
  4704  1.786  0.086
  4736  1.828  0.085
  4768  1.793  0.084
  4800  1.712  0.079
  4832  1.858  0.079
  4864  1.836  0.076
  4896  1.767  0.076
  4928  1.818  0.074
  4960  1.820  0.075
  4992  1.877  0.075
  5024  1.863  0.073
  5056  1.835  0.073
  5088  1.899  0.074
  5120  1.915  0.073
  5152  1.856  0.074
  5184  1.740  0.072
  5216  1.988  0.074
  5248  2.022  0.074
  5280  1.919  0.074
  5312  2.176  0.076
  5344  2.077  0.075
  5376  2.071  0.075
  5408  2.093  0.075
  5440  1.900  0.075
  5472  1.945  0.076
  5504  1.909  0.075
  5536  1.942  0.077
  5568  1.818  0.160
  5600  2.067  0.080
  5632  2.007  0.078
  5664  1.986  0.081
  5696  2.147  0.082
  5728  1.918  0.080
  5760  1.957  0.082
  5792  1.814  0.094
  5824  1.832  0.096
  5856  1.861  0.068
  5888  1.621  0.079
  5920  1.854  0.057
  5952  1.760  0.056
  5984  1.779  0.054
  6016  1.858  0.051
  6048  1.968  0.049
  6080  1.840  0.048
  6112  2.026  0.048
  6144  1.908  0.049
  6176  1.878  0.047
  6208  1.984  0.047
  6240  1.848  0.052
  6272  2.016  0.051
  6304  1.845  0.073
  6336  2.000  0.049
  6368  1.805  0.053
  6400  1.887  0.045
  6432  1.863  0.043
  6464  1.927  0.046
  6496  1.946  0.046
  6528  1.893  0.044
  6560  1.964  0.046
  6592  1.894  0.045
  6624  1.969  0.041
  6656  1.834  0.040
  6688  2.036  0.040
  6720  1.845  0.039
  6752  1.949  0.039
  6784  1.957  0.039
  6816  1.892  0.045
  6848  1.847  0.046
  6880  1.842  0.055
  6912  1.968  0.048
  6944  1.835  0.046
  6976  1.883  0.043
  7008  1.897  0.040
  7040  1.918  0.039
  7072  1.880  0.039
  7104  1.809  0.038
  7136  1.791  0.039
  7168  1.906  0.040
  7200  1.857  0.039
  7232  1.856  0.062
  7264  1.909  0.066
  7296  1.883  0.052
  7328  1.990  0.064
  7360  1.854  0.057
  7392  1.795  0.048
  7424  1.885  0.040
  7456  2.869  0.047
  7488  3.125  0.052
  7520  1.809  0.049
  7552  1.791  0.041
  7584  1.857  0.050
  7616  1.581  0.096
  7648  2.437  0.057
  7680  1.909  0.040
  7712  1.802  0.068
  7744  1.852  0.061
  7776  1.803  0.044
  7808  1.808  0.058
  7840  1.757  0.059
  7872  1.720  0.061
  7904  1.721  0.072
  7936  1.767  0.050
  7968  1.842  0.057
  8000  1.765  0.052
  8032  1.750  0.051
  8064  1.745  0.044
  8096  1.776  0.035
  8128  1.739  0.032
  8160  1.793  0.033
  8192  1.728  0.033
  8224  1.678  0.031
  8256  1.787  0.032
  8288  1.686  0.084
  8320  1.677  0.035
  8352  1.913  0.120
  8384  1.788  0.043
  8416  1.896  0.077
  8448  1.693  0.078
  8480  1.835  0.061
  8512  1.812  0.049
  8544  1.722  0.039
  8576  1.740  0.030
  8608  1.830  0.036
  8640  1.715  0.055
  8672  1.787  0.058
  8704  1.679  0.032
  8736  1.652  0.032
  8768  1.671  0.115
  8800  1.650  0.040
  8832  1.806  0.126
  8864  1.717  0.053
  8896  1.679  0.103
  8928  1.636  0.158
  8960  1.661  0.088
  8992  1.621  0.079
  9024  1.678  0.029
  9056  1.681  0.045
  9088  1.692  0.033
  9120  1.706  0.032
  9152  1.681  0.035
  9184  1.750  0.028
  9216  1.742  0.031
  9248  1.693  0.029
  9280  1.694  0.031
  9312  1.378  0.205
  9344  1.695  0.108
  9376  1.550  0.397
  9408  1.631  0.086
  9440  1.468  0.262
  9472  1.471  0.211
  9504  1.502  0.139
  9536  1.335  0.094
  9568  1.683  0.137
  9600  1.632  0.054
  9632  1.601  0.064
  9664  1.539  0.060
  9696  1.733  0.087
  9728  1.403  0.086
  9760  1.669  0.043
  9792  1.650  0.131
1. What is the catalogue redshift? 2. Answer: 0.138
